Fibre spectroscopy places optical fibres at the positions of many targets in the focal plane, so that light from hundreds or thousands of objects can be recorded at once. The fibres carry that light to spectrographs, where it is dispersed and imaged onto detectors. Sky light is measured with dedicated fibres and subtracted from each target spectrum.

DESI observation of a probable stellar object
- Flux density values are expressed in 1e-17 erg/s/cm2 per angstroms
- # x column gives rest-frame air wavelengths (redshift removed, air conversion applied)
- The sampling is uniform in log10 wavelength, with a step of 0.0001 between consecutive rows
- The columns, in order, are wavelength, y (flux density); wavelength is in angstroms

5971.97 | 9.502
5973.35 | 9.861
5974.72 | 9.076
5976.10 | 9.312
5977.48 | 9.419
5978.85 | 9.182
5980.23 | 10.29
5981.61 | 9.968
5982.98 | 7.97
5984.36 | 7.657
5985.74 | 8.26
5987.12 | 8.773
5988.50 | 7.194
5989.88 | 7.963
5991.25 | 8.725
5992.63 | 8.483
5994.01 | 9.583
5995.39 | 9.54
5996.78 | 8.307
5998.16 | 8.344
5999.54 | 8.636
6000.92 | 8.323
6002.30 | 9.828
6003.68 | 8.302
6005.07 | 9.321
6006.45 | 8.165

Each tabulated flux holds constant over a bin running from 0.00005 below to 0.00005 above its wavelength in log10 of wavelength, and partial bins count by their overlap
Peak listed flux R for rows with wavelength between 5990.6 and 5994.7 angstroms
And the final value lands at 9.583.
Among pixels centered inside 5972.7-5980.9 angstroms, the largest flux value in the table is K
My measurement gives 10.29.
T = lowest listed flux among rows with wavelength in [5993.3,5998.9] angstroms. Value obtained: 8.307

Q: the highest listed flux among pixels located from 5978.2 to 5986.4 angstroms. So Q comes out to 10.29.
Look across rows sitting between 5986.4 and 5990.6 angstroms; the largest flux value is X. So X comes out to 8.773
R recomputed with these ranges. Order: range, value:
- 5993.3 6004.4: 9.828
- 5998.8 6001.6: 8.636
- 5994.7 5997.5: 9.54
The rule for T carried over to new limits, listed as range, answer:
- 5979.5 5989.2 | 7.194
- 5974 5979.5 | 9.076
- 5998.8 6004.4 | 8.302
